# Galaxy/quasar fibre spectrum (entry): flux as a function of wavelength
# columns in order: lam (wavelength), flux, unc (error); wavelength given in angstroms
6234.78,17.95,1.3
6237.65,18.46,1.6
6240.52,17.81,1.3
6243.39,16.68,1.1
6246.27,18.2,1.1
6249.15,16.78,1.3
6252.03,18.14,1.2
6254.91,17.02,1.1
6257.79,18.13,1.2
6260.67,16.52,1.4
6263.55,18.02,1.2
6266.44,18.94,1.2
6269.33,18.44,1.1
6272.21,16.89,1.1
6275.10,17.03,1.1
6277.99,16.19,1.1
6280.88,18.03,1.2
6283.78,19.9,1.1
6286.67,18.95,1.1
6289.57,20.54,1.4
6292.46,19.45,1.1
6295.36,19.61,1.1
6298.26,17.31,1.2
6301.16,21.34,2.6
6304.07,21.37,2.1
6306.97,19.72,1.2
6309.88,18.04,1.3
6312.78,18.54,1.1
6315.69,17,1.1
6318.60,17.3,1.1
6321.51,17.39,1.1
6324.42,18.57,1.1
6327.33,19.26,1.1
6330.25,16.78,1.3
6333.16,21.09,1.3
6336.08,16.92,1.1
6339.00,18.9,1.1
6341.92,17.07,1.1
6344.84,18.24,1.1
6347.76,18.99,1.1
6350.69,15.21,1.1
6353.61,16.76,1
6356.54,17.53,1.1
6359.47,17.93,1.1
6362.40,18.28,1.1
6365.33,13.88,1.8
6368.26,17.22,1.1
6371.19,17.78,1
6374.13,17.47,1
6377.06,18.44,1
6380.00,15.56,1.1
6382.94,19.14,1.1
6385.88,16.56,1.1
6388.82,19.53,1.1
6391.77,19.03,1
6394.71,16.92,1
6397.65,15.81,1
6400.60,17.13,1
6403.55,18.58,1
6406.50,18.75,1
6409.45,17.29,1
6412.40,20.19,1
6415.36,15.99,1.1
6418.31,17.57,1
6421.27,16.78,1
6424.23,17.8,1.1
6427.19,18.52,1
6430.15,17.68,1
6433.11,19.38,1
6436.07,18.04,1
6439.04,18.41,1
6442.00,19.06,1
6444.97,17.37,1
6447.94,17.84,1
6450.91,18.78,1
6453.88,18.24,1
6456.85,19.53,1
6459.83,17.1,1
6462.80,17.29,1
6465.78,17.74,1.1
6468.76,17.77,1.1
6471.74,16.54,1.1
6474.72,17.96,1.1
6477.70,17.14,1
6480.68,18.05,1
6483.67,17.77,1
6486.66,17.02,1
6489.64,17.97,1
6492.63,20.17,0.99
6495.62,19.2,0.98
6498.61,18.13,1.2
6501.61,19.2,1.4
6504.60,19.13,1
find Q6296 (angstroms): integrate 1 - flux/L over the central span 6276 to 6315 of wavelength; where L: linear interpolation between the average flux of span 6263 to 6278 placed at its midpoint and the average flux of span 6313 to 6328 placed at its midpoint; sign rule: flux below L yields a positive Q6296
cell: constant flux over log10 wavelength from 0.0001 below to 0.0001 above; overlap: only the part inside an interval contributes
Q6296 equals -2.8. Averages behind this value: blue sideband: 17.7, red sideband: 17.9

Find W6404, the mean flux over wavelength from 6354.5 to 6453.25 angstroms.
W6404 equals 17.8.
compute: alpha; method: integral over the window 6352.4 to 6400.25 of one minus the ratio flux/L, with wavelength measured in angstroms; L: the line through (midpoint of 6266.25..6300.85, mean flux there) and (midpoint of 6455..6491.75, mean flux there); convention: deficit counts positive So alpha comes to 2.0 angstroms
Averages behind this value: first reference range 18.5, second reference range 17.7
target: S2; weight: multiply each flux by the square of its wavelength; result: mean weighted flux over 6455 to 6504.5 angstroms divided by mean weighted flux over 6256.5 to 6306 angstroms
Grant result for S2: 1.03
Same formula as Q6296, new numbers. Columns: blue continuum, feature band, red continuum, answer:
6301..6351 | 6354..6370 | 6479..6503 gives 1.3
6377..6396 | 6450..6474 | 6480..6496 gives 0.5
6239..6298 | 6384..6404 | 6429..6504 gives 0.5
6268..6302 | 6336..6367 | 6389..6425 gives 1.5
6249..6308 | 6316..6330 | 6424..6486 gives 0.4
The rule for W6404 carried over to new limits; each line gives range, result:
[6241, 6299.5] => 18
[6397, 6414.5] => 18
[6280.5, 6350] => 18.7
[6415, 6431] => 17.5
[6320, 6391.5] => 17.7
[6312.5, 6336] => 18.1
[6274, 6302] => 18.8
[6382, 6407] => 17.9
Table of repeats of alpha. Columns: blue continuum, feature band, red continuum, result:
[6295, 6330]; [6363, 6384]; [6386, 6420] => 1.19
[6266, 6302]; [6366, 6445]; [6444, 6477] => 1.08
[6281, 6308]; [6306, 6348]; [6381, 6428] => 2.04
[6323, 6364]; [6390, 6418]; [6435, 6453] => 0.58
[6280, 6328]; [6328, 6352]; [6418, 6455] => 1.00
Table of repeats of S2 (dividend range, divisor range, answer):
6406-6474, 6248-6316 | 1.02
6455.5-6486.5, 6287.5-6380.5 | 1.02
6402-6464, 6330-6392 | 1.05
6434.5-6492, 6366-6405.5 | 1.04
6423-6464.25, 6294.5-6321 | 1.01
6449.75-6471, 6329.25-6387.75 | 1.06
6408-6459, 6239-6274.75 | 1.09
